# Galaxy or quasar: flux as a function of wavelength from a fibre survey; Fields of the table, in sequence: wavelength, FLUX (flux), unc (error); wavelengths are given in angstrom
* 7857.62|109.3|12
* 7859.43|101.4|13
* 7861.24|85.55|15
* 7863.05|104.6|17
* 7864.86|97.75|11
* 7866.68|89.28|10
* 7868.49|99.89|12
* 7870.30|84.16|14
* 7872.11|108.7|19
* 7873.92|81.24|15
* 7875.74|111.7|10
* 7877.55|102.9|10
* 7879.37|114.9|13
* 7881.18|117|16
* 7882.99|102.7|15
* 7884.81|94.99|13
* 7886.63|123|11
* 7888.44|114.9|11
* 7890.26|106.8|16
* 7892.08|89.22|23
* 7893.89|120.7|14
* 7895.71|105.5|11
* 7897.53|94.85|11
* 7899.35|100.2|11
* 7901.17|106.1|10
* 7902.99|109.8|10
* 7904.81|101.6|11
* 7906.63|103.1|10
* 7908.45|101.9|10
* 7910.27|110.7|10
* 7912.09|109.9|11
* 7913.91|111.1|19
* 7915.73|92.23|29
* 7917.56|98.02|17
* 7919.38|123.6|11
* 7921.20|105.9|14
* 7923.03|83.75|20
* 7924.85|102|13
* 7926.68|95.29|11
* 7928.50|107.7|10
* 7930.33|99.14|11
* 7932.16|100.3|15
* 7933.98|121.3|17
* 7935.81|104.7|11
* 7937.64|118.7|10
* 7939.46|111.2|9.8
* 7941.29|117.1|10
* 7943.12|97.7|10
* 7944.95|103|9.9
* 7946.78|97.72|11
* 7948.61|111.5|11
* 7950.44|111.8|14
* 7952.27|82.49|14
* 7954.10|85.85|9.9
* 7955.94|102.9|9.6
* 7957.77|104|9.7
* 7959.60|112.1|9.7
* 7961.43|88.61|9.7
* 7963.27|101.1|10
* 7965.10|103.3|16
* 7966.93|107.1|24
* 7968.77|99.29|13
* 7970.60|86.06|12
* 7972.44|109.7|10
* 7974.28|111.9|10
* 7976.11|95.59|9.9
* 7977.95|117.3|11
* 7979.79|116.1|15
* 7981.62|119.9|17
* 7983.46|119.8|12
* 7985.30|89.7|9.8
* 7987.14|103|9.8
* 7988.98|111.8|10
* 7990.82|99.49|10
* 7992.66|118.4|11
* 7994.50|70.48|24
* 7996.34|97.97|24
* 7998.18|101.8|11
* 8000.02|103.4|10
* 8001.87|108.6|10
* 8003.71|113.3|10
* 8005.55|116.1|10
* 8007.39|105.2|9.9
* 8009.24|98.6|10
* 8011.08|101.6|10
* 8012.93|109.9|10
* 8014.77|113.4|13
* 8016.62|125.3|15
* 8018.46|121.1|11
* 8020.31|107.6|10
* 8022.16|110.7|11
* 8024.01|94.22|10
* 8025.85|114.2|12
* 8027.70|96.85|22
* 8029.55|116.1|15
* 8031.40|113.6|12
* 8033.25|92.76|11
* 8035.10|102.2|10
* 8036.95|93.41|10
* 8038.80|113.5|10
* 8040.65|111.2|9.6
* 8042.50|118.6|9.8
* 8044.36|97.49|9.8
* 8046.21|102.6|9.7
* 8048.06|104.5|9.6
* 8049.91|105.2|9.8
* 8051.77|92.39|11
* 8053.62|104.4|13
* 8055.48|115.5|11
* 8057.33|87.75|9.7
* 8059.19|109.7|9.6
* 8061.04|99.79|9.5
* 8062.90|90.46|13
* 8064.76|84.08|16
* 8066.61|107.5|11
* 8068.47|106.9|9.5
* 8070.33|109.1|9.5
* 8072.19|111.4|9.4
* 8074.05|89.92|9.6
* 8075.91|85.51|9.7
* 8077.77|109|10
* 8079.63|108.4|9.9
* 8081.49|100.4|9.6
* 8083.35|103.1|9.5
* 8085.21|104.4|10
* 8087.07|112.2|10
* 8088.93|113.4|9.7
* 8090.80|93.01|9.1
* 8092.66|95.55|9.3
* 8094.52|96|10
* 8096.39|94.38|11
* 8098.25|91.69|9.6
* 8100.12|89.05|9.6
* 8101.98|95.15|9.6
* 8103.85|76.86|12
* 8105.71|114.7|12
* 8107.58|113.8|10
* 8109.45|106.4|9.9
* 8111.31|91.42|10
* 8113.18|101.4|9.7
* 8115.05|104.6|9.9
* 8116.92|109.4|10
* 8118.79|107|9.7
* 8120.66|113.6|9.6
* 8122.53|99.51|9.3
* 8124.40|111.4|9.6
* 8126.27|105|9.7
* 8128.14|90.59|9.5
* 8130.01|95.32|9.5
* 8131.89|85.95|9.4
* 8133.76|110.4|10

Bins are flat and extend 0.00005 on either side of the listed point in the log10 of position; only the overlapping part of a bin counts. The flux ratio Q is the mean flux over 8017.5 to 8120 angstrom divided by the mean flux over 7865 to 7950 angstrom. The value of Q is 0.98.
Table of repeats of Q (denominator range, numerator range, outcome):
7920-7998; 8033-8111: 0.98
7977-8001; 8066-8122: 0.97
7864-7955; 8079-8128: 0.98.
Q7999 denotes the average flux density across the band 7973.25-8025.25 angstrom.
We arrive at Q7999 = 107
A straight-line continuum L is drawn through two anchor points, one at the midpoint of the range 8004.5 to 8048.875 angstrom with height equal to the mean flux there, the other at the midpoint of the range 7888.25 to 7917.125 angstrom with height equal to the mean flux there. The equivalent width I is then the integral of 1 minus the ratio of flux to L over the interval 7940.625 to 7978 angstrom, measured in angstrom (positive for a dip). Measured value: 1.5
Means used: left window 105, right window 108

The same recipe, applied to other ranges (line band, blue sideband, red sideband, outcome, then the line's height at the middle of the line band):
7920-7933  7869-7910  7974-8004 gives 0.6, 105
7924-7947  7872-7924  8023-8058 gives -0.3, 105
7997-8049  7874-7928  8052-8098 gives -2.6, 102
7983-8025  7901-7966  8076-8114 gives -1.6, 102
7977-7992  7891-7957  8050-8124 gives -1.0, 103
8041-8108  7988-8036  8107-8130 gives 2.6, 105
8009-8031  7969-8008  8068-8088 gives -1.0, 105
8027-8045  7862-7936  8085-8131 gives -0.7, 102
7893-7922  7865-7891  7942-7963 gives -1.1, 102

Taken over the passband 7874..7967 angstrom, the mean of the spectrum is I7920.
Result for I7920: 105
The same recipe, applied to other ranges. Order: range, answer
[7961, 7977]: 101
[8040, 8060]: 104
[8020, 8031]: 107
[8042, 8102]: 101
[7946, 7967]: 100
